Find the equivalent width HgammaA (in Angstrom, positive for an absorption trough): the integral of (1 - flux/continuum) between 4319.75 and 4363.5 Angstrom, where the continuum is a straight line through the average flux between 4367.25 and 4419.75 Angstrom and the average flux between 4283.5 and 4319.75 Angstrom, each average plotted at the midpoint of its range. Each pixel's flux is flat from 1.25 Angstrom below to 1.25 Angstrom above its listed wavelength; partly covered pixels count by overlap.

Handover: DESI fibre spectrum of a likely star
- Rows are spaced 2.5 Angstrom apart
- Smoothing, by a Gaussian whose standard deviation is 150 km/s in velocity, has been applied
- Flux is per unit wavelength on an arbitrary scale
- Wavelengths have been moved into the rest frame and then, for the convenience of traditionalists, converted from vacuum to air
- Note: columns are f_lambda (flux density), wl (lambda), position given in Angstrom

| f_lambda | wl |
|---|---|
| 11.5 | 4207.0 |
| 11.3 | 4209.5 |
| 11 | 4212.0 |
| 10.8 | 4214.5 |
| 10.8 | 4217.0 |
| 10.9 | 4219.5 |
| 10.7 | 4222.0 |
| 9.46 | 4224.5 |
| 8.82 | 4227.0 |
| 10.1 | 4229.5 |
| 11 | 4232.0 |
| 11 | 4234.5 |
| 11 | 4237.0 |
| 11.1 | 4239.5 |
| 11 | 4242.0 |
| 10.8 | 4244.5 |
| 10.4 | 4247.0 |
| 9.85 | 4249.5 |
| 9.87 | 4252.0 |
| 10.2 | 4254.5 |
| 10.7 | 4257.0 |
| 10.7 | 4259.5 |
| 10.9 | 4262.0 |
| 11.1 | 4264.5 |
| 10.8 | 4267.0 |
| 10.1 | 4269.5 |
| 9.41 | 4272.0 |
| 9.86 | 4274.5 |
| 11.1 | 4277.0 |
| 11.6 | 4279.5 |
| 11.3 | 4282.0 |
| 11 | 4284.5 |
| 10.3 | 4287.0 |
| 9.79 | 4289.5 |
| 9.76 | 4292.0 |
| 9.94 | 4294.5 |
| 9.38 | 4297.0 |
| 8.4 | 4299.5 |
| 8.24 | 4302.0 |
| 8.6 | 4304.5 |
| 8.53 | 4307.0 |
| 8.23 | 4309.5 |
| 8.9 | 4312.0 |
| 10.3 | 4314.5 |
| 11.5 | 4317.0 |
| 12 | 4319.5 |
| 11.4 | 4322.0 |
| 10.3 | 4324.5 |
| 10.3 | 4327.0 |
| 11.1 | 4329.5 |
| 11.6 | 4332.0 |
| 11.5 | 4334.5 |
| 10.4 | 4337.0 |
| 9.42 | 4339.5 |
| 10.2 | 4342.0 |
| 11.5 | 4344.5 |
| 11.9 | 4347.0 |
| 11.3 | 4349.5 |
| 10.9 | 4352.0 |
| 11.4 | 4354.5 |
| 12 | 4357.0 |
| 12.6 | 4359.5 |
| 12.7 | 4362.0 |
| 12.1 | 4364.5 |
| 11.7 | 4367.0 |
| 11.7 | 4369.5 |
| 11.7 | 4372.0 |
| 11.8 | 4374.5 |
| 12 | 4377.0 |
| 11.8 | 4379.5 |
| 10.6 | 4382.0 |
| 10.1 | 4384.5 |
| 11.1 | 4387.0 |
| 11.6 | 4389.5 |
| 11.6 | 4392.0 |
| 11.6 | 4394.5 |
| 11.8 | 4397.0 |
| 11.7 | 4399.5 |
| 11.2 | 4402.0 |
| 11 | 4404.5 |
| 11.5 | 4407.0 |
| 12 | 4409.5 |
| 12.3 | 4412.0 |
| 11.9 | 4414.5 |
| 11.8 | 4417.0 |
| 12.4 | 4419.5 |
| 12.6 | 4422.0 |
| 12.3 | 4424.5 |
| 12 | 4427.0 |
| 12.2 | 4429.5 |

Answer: -3.3 Angstrom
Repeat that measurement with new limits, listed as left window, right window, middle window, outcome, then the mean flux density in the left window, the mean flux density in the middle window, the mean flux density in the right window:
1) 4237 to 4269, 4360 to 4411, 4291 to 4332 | 4.42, 10.6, 9.86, 11.6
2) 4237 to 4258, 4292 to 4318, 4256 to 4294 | -2.54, 10.5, 10.5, 9.21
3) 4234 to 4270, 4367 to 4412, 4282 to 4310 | 3.85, 10.6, 9.41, 11.5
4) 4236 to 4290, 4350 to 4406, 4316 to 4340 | 0.33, 10.6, 11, 11.6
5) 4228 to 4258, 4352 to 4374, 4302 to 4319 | 2.93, 10.6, 9.38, 11.9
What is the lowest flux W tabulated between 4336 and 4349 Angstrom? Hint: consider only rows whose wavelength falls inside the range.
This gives 9.42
